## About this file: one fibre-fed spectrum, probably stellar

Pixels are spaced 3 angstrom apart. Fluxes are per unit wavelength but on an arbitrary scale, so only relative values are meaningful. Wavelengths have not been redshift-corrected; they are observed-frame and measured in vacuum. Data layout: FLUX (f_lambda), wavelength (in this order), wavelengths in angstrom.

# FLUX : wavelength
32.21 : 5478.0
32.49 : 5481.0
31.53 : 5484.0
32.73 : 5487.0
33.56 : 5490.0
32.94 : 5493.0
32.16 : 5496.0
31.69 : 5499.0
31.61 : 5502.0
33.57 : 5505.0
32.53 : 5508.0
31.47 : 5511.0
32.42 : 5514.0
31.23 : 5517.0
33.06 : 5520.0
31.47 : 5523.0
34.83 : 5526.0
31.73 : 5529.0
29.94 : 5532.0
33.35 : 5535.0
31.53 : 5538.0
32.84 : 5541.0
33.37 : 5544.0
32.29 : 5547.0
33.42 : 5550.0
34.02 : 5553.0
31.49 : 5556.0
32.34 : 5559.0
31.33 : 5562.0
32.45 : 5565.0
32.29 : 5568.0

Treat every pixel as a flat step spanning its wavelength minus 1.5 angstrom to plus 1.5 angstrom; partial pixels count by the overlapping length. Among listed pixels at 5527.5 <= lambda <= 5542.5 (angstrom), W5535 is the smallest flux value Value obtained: 29.94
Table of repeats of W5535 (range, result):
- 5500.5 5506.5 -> 31.61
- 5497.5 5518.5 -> 31.23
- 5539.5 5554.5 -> 32.29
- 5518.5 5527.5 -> 31.47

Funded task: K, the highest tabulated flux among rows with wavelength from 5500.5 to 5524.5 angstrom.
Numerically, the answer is 33.57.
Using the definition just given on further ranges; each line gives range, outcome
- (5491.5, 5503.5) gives 32.94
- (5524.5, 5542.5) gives 34.83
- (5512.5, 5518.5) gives 32.42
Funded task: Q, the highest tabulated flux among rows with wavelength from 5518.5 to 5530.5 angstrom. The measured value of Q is 34.83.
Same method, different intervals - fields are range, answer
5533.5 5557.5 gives 34.02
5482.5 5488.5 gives 32.73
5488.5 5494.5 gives 33.56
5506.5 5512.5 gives 32.53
